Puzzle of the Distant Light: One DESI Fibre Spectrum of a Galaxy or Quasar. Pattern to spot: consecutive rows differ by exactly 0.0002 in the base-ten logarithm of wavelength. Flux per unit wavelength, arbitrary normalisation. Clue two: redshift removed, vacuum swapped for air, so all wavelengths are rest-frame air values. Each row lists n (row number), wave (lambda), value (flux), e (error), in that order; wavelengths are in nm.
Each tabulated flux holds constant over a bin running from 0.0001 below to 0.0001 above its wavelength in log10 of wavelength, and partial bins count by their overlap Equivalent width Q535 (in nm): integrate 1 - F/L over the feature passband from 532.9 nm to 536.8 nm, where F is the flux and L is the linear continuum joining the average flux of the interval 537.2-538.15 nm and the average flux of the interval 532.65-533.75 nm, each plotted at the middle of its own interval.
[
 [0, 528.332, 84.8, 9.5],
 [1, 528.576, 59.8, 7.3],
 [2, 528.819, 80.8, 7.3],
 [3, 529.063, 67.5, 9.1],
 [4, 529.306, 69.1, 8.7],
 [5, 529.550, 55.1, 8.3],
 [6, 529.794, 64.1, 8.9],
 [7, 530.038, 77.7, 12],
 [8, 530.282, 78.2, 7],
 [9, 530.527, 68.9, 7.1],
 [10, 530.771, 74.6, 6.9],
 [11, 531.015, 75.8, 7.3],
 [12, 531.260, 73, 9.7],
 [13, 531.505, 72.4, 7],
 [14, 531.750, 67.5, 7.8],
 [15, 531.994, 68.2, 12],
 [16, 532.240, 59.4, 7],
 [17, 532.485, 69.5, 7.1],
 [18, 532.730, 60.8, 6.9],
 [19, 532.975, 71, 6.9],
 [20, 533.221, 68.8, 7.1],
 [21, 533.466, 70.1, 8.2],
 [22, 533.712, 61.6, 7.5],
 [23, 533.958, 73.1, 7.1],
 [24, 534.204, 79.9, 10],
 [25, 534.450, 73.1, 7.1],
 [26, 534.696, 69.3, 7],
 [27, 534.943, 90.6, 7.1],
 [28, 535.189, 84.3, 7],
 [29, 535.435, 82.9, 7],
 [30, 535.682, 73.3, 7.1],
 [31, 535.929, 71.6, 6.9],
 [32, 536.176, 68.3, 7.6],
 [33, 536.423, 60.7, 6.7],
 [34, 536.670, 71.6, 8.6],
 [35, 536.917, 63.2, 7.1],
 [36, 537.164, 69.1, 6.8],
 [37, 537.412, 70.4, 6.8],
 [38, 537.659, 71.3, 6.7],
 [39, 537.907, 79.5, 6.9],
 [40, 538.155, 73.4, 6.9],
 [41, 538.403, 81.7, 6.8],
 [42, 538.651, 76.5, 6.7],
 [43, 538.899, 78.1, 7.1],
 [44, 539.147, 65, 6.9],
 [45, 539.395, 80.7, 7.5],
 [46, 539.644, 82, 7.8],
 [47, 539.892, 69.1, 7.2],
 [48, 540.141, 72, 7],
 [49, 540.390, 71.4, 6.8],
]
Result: -0.22 nm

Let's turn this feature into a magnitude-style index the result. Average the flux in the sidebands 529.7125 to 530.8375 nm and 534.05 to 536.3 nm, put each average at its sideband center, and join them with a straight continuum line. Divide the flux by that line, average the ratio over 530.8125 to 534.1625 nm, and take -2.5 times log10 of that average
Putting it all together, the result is 0.09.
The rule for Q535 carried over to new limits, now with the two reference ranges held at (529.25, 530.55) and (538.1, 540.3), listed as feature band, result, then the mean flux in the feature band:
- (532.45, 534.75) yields 0.05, 69.8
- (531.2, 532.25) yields 0.02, 68.7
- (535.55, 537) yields 0.10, 68.3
